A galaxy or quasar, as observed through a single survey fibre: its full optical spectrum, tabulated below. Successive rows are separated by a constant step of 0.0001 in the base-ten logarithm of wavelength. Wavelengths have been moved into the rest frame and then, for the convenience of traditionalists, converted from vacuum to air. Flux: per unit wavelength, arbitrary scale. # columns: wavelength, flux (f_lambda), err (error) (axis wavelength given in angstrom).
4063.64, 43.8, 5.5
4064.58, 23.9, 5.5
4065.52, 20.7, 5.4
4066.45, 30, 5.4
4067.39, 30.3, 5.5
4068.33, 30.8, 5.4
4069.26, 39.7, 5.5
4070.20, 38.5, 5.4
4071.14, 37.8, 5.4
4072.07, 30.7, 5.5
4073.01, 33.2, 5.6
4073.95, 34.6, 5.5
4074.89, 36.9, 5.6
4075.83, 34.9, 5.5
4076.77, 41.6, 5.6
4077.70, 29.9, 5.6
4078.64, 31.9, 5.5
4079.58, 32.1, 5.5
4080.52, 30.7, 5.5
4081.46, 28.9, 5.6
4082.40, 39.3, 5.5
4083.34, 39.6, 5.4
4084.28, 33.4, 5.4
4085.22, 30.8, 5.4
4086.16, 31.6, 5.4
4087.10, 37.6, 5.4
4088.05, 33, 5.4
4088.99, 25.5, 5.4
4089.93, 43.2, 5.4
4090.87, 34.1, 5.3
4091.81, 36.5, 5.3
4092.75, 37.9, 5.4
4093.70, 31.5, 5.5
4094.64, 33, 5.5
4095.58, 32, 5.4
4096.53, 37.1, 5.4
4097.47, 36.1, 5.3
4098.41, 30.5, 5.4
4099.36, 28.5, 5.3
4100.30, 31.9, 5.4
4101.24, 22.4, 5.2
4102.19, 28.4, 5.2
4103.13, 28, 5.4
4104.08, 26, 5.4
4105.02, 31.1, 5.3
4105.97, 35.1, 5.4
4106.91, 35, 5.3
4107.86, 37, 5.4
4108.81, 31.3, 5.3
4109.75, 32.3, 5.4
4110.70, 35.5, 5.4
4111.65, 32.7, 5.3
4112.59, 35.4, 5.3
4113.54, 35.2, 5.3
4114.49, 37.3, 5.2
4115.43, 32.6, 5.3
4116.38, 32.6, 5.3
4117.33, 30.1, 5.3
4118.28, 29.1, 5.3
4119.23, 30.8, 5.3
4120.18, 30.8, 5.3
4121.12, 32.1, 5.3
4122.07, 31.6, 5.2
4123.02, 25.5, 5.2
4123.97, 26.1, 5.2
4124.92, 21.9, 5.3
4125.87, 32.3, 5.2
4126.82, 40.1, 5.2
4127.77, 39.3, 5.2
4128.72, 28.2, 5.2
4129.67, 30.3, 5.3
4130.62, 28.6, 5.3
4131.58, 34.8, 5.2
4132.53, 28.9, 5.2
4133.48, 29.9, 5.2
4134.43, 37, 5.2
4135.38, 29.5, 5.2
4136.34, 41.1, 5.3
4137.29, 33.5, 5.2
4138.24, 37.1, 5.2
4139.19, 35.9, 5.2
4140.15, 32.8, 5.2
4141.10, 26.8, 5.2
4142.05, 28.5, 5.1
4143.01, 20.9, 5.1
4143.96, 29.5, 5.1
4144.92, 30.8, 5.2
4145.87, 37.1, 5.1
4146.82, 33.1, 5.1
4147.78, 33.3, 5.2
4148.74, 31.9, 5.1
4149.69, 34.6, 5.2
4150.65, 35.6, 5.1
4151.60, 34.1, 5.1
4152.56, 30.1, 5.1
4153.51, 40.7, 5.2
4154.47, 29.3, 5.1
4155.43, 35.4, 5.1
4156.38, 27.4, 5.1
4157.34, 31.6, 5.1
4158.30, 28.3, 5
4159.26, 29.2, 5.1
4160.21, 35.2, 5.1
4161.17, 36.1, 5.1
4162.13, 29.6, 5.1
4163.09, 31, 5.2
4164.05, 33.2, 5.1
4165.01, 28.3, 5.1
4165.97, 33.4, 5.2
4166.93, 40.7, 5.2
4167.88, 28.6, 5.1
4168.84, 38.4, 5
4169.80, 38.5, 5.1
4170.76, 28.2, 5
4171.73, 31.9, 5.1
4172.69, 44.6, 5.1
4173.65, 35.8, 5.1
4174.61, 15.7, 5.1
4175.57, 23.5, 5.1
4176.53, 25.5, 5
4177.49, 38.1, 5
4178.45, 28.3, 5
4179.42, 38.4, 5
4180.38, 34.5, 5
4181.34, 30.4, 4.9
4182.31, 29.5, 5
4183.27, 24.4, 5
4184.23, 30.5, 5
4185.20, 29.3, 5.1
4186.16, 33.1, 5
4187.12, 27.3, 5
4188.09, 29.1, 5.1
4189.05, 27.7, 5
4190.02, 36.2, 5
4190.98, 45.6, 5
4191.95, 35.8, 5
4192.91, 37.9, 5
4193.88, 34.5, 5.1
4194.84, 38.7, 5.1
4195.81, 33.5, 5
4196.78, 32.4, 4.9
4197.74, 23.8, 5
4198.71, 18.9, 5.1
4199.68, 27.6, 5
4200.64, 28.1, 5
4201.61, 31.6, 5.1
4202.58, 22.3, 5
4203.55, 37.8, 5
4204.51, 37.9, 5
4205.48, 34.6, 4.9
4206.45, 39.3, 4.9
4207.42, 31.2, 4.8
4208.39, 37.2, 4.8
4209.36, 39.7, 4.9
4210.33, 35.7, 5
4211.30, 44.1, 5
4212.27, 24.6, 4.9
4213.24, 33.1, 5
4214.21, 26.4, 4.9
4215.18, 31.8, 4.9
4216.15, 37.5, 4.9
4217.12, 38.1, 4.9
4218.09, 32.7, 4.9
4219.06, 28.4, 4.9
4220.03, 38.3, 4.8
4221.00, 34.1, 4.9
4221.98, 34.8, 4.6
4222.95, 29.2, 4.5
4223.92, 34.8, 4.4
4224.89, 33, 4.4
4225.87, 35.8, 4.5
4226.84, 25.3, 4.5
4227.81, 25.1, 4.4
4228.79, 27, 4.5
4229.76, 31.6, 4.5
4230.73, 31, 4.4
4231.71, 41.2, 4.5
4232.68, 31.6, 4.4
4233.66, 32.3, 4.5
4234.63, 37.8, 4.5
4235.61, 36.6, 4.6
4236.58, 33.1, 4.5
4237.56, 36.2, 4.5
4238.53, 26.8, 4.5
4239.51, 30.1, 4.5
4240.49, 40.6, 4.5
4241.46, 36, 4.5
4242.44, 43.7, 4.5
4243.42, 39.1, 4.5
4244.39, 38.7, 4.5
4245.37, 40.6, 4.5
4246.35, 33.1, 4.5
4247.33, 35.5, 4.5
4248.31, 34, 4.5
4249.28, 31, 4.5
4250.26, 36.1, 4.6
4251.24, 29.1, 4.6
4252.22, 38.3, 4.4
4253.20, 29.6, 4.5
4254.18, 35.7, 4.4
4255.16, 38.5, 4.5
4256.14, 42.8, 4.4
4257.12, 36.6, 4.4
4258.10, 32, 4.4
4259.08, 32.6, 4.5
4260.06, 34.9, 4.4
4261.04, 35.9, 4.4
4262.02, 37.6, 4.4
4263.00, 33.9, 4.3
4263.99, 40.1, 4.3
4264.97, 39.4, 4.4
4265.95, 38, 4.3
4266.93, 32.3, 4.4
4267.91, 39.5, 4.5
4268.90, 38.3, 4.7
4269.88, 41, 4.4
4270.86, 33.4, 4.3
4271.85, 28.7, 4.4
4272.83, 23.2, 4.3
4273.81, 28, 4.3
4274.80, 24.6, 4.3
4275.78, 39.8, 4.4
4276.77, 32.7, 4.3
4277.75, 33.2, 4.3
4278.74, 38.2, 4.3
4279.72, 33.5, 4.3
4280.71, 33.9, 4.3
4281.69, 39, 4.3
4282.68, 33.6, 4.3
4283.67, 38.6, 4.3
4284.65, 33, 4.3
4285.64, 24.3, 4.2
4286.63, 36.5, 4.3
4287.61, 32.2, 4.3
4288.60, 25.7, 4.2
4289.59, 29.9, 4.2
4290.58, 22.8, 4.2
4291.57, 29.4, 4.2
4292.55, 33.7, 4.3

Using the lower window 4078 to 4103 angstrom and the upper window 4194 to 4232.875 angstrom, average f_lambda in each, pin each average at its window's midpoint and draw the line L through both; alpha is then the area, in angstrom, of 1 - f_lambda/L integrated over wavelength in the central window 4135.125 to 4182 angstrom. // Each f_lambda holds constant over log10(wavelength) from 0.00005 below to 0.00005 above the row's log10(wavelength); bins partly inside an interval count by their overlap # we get 0.5 angstrom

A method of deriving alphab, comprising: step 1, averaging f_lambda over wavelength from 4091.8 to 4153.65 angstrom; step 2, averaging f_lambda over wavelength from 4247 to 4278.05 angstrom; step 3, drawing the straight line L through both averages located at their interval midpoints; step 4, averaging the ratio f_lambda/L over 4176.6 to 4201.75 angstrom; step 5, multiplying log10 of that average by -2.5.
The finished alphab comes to 0.056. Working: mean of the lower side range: 32.2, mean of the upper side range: 34.6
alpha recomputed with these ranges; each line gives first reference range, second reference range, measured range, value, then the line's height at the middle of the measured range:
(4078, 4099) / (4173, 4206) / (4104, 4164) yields 0.8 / 32.7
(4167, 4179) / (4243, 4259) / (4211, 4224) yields 0.3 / 33.9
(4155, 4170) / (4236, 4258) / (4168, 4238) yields 3.1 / 34.1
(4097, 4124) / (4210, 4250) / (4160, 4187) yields 0.8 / 32.8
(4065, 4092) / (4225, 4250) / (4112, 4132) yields 1.3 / 33.8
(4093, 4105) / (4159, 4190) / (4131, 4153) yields -0.9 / 31.2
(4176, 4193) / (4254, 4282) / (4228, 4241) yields 0.2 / 33.9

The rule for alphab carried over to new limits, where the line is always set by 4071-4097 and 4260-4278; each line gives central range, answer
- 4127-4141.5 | 0.04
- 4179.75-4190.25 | 0.14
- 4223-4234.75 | 0.08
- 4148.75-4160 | 0.06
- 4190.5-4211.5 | 0.02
